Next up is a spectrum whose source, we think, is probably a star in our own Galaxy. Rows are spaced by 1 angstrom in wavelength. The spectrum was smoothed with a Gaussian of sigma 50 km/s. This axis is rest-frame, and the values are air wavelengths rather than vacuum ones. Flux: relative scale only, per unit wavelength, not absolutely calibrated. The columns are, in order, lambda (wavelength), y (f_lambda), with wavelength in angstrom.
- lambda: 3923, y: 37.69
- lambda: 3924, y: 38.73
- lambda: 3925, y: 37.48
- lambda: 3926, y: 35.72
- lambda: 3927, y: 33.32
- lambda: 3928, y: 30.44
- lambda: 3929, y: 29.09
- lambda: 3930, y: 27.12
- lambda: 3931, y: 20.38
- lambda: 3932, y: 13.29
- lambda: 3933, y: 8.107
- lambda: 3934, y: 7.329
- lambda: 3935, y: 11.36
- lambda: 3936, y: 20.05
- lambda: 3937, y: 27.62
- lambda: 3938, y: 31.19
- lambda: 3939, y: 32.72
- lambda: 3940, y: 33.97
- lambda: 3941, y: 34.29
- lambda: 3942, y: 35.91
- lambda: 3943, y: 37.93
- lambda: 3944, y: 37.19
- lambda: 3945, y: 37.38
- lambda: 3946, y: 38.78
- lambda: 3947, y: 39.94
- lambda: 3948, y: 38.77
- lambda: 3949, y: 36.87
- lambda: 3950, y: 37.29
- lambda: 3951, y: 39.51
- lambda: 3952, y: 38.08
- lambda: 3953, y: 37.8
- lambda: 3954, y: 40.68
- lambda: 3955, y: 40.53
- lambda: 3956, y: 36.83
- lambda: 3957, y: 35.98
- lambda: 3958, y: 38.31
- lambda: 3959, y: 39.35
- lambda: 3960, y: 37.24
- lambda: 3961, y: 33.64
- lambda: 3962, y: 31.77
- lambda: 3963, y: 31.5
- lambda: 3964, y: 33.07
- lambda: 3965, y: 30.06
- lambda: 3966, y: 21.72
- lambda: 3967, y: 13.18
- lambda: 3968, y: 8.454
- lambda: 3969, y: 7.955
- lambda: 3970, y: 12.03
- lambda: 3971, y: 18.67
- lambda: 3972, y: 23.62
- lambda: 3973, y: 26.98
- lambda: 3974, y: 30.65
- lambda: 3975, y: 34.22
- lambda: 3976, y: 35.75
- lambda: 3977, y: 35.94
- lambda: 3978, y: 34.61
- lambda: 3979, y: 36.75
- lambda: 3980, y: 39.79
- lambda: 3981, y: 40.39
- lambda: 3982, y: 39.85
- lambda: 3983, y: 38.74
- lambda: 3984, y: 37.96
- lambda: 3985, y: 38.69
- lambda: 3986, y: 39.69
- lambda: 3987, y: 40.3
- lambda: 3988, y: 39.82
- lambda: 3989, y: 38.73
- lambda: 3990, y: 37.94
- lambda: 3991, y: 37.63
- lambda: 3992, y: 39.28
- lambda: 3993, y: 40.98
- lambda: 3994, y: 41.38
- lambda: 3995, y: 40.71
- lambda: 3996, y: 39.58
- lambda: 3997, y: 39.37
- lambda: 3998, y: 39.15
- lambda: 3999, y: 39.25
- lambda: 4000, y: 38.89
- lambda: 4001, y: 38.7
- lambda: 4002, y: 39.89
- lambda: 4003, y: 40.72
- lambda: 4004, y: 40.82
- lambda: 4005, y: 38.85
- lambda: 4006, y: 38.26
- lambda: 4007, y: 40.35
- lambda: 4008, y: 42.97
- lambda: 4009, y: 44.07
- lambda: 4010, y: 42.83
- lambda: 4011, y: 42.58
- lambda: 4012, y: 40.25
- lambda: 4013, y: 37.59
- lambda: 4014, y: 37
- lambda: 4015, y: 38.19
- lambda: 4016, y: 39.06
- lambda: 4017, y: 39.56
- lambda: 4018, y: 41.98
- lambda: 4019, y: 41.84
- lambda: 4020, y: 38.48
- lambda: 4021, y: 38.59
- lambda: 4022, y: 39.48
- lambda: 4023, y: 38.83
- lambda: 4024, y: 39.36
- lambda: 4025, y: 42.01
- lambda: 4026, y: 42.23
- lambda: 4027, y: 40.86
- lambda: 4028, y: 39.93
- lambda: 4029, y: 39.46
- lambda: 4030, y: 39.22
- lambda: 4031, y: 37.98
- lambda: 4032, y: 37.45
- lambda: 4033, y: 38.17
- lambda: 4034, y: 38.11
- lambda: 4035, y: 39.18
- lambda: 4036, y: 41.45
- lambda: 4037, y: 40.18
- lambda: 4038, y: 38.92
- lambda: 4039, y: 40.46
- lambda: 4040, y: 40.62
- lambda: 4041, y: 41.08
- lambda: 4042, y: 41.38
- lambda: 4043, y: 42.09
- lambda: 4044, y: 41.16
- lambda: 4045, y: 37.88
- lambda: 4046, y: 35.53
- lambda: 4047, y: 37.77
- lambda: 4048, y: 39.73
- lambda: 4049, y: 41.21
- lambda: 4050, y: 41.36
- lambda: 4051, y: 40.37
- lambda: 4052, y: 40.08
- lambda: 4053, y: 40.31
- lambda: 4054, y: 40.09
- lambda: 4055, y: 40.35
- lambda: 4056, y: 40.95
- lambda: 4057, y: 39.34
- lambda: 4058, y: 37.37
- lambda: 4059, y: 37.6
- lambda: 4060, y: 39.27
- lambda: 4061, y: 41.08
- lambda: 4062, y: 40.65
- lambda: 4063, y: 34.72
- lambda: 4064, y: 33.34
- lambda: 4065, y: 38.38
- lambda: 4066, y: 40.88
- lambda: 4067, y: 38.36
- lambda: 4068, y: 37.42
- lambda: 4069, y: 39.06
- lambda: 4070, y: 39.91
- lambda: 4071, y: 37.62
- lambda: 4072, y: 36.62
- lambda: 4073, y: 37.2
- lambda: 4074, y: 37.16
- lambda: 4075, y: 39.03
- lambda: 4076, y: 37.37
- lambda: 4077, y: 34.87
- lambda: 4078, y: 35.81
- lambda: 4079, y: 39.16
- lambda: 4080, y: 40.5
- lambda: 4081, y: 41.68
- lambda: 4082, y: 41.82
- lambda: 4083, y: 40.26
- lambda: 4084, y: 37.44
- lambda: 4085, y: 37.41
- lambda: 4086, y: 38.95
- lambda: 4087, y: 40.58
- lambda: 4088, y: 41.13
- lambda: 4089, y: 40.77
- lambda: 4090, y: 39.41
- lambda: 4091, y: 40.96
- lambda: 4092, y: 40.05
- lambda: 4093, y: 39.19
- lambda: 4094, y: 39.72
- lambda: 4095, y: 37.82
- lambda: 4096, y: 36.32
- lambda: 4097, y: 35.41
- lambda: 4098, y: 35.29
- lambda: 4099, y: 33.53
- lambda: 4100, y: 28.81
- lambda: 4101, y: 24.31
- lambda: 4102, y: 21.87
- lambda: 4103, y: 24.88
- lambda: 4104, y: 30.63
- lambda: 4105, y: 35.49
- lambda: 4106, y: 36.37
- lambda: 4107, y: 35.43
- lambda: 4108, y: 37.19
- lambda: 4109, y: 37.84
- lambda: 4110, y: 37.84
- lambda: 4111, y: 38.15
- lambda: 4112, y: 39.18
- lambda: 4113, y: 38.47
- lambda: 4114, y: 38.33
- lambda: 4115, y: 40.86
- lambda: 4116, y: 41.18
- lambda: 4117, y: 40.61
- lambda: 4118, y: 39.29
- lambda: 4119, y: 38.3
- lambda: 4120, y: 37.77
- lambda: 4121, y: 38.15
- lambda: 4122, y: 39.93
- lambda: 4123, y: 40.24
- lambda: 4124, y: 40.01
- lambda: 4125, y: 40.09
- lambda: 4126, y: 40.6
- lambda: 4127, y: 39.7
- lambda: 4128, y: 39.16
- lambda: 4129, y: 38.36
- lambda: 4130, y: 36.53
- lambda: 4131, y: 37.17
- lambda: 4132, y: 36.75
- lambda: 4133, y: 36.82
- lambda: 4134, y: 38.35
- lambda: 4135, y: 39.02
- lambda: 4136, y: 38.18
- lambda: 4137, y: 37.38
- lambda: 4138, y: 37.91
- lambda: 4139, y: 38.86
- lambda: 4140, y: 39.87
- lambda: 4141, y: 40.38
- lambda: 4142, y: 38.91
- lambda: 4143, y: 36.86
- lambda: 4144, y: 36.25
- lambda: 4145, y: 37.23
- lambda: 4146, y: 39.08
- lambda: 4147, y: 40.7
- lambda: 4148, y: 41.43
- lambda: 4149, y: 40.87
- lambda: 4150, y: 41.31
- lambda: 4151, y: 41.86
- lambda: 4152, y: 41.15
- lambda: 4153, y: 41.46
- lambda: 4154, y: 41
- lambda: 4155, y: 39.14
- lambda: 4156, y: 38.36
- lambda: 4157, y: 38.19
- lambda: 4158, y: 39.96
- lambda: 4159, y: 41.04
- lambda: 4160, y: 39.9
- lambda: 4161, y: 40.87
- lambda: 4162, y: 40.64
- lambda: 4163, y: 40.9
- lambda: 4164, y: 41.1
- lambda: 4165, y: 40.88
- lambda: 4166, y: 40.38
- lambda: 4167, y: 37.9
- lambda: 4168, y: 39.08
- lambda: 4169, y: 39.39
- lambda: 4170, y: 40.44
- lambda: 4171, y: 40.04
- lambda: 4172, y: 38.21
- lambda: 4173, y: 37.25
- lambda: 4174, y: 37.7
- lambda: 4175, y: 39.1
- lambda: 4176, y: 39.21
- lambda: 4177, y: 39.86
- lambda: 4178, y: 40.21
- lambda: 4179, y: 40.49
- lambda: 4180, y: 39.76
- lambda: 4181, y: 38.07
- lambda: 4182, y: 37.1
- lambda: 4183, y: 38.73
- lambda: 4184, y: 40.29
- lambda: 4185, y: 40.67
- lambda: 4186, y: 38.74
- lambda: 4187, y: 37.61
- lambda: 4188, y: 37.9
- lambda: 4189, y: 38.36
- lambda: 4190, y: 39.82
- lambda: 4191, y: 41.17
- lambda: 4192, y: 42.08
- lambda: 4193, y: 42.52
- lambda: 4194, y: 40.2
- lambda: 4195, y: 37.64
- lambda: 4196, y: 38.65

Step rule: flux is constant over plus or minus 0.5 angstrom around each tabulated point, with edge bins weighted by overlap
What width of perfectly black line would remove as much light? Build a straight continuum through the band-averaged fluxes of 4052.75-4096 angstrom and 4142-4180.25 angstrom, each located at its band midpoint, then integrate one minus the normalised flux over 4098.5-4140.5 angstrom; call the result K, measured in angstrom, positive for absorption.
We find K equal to 2.6 angstrom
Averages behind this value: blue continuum 38.8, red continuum 39.7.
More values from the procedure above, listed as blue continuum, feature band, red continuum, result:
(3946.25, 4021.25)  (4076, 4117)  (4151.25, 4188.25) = 1.36 angstrom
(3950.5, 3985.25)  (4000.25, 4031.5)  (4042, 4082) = -4.04 angstrom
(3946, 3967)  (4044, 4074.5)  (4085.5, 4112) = -2.64 angstrom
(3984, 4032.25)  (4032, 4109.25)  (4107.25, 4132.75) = 2.59 angstrom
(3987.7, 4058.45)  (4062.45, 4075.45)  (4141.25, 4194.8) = 0.68 angstrom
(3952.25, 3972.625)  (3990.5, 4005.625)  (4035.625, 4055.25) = -2.74 angstrom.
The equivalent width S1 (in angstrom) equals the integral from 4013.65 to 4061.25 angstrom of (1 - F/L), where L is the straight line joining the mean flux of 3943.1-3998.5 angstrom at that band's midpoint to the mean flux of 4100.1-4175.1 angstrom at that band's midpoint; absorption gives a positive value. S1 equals -4.77 angstrom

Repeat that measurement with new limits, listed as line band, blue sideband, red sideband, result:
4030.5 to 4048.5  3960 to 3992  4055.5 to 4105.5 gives -2.3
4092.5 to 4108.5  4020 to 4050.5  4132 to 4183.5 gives 2.5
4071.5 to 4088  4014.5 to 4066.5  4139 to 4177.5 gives 0.4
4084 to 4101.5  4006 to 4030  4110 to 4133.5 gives 1.0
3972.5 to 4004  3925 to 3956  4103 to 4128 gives -4.8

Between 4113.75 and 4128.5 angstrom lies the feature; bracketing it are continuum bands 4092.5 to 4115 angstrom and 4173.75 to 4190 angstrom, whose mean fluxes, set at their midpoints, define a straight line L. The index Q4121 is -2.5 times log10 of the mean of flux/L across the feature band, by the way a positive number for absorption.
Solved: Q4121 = -0.11 mag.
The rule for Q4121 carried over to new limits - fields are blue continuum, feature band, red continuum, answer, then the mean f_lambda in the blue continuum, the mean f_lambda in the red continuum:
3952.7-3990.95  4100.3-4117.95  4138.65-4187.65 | 0.071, 32.6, 39.6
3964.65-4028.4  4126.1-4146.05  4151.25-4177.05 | 0.028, 36.3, 39.8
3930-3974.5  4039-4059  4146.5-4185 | -0.172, 29.2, 39.9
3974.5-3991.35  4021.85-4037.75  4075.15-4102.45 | -0.056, 38.1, 37.1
